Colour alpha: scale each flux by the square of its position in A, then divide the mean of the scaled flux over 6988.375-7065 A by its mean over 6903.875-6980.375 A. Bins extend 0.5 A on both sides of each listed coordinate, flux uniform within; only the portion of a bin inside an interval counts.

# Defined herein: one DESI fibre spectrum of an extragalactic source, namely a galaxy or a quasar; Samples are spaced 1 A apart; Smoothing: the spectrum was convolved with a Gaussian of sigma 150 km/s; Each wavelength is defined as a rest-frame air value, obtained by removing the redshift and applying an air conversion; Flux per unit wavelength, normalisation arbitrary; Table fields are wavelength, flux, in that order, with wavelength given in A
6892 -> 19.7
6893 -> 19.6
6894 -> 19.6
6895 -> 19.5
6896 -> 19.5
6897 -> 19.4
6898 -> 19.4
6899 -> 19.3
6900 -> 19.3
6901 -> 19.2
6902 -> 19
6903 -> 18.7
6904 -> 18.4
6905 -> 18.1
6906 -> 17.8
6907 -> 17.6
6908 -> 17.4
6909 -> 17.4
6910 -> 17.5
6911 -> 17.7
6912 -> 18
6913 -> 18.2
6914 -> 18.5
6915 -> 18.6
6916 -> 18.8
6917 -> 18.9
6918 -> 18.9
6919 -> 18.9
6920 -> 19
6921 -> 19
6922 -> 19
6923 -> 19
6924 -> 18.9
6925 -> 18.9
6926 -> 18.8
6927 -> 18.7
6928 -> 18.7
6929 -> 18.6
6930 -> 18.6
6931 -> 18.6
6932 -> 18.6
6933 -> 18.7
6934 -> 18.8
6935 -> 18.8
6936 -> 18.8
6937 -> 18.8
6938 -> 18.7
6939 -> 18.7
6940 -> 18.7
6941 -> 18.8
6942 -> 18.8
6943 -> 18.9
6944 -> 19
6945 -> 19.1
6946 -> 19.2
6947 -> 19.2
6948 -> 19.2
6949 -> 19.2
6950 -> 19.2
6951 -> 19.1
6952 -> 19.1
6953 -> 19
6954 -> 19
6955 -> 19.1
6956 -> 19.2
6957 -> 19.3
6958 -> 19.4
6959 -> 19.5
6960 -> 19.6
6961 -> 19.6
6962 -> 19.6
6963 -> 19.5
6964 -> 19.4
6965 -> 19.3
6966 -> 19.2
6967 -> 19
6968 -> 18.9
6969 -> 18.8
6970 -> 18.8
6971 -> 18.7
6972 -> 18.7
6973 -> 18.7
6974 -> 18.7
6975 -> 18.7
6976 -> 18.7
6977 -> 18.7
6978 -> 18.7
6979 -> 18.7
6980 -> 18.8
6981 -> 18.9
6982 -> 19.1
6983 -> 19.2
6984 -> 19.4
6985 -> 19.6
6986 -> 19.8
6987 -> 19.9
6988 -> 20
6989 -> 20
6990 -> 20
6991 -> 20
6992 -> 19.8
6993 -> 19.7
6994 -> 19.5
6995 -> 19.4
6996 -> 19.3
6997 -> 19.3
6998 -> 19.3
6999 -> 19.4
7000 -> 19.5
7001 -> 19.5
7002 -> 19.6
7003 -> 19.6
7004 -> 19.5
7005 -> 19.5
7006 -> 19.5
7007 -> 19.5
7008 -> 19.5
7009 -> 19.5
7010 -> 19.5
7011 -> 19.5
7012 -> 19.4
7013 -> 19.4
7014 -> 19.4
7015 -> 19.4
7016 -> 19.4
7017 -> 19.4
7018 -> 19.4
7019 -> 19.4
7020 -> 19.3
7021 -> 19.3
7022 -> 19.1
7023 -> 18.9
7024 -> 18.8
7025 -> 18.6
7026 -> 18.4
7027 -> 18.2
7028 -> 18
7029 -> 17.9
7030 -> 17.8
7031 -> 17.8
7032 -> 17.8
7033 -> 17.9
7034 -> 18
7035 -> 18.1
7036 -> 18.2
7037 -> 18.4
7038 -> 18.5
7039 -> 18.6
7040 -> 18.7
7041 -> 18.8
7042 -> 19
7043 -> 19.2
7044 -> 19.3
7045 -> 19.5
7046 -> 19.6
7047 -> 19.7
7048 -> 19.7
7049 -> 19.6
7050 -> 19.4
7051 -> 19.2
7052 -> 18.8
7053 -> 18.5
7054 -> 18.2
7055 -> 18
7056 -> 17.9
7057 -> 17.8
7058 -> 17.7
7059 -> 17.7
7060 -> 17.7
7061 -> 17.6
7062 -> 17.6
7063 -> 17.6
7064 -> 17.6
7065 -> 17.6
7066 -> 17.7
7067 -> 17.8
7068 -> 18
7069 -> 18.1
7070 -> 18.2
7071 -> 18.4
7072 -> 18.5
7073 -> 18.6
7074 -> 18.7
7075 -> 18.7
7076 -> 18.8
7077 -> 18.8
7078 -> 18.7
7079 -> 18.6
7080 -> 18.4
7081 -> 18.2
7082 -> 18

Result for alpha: 1.03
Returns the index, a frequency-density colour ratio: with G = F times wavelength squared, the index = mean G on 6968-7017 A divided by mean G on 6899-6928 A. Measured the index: 1.07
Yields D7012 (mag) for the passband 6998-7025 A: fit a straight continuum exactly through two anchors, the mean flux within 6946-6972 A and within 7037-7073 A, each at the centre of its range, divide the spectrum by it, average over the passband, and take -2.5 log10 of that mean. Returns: -0.03 mag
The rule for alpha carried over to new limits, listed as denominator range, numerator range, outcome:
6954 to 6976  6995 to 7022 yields 1.03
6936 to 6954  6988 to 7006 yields 1.05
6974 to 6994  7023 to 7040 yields 0.96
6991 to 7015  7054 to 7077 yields 0.94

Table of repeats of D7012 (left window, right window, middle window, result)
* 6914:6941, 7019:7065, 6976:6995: -0.044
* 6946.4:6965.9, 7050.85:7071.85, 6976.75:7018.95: -0.039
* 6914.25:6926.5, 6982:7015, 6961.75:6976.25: 0.018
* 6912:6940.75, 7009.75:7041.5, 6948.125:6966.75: -0.031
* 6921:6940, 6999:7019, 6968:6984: 0.020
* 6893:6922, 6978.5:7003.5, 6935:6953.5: 0.003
